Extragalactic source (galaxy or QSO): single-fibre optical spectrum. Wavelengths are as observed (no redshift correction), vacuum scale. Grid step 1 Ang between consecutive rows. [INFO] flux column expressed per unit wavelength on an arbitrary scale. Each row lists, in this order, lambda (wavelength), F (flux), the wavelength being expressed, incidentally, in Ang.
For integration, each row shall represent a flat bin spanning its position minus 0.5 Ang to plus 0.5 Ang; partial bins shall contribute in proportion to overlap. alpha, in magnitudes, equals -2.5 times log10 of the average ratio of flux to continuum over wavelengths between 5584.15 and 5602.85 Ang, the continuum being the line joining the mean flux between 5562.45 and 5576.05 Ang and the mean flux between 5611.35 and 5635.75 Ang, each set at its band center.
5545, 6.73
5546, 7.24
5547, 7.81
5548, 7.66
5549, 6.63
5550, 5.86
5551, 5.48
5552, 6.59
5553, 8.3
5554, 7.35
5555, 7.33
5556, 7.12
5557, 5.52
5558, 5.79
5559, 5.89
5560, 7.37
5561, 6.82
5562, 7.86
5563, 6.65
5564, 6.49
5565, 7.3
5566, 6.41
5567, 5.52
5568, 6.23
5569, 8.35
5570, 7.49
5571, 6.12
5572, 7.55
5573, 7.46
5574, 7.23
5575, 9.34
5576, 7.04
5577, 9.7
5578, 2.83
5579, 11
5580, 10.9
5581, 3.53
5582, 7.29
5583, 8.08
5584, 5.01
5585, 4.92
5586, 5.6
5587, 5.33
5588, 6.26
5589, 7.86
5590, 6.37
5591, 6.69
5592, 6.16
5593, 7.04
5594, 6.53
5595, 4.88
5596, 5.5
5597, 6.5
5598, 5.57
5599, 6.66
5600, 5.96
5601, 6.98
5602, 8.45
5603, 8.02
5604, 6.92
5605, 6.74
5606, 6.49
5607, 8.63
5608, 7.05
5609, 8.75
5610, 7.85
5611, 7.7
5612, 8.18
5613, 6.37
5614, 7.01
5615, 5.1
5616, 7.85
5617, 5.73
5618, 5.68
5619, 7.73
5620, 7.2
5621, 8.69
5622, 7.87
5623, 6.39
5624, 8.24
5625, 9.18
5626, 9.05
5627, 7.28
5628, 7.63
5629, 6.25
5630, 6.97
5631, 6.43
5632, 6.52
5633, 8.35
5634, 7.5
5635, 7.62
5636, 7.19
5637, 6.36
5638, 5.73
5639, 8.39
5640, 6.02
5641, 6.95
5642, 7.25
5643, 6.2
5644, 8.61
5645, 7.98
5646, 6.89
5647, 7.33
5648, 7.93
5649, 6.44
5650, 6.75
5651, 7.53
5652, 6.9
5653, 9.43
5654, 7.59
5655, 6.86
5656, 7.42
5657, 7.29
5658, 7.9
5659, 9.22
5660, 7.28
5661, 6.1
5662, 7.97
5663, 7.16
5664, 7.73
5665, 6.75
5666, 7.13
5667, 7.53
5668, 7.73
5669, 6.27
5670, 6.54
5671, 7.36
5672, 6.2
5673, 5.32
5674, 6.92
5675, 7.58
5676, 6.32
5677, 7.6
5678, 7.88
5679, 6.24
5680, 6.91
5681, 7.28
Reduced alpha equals 0.142 mag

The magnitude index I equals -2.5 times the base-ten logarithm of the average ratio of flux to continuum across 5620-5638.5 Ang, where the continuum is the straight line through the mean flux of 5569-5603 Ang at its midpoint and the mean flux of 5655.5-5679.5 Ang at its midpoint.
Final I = -0.06 mag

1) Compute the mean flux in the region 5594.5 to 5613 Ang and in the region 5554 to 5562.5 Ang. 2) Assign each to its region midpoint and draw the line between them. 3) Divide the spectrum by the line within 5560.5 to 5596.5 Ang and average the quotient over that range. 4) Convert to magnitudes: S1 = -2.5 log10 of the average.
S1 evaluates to 0.01 mag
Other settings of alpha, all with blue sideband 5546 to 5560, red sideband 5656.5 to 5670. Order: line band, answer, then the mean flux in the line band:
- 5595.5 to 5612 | -0.02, 7.14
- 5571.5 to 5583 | -0.11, 7.64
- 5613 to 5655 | -0.01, 7.25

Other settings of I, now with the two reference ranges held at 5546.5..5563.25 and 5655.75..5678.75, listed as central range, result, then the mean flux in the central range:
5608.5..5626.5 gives -0.07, 7.48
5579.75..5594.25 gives 0.08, 6.43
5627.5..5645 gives 0.00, 7.08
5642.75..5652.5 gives -0.03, 7.28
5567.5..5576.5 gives -0.08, 7.42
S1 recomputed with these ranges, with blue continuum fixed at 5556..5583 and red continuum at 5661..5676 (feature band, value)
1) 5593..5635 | -0.02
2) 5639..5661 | -0.06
